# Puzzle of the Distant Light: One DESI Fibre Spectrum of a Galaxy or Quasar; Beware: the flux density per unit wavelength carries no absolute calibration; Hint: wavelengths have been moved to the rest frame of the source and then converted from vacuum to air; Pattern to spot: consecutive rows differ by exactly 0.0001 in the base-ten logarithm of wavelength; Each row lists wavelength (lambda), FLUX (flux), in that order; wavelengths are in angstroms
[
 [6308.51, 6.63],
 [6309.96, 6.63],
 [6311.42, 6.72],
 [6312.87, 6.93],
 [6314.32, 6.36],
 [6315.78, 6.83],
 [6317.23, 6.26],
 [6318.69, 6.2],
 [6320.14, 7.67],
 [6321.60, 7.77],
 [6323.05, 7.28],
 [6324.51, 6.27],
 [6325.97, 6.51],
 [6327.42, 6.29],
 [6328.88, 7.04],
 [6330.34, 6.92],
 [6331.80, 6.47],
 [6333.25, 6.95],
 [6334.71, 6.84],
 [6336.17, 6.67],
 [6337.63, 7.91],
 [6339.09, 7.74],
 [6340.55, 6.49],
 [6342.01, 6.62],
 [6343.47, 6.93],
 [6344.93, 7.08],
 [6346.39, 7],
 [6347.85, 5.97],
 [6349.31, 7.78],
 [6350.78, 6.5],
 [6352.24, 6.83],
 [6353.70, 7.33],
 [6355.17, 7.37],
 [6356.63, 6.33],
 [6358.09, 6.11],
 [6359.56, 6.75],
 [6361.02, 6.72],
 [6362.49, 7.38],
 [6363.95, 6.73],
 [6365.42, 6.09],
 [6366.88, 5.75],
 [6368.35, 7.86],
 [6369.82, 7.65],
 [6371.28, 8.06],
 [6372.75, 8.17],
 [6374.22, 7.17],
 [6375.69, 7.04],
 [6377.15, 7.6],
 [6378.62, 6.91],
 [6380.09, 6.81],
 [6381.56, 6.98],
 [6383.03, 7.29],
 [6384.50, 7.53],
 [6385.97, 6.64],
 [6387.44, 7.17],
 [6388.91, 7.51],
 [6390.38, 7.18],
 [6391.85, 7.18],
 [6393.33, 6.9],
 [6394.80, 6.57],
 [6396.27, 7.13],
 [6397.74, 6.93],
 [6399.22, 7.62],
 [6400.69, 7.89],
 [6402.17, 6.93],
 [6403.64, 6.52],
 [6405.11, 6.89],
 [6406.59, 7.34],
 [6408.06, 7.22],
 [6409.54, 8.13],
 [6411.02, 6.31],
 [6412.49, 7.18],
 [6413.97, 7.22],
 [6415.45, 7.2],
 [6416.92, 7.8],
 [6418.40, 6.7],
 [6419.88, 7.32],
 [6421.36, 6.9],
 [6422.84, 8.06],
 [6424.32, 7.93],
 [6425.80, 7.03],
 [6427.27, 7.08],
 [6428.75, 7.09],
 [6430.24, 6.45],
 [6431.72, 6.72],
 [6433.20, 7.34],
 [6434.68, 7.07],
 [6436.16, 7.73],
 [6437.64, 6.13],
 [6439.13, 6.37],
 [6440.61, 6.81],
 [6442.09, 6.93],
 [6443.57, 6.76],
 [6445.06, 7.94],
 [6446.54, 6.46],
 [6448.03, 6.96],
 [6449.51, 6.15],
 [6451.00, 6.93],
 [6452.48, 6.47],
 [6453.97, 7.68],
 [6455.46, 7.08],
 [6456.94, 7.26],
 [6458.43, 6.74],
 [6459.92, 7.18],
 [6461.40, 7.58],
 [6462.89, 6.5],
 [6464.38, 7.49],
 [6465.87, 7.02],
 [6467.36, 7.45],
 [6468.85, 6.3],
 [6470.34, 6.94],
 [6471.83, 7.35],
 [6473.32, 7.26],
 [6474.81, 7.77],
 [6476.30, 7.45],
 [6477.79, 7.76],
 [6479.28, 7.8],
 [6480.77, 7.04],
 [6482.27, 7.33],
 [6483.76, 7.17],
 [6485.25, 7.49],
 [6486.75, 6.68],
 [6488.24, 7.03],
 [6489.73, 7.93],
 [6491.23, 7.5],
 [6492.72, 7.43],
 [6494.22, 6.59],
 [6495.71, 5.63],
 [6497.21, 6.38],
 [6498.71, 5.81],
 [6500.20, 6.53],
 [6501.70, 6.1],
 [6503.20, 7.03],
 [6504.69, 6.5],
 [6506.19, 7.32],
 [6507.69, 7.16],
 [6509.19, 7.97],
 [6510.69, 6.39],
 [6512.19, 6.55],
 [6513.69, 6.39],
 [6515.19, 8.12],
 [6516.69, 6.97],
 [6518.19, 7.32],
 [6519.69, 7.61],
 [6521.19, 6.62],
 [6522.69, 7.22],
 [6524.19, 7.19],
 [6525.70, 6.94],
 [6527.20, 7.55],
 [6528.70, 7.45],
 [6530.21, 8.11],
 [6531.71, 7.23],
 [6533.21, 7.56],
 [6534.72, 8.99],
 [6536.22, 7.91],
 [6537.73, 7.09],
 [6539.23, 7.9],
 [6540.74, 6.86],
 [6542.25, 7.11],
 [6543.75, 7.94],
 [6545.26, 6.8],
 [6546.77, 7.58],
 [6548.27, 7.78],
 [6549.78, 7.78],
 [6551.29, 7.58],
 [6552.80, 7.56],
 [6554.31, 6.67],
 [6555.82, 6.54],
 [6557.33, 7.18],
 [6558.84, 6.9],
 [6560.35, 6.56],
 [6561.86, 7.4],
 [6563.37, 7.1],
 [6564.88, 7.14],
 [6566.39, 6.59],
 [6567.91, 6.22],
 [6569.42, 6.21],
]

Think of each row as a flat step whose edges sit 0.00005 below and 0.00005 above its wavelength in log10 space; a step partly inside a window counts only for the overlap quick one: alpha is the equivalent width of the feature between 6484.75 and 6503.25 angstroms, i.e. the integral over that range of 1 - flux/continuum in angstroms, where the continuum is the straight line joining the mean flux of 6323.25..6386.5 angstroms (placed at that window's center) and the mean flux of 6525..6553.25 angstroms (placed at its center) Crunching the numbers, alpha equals 1.6 angstroms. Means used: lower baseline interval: 6.96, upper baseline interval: 7.57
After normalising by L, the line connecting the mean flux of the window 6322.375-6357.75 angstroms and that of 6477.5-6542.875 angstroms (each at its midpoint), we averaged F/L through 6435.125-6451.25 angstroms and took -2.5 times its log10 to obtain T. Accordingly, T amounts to 0.03 mag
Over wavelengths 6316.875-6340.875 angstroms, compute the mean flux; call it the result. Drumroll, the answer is 6.91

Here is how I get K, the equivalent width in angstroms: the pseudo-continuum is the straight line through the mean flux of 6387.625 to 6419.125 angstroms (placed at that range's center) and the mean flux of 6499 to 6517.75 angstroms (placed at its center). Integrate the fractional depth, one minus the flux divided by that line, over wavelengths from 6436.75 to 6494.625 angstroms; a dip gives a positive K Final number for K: -0.8 angstroms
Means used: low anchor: 7.16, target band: 7.1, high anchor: 6.9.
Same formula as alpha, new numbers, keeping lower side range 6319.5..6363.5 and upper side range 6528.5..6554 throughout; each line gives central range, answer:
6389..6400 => 0.0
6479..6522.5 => 2.8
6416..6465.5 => 1.4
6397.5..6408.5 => -0.1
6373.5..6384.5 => -0.2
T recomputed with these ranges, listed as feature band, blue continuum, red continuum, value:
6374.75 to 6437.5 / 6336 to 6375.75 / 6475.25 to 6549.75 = -0.01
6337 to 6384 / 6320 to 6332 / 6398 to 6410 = 0.01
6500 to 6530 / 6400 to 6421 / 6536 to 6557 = 0.04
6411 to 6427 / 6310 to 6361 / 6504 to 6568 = -0.04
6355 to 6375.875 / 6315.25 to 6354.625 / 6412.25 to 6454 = -0.01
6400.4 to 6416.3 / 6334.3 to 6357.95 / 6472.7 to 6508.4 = -0.03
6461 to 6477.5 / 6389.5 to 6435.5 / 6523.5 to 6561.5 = 0.01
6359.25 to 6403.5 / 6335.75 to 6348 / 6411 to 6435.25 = -0.01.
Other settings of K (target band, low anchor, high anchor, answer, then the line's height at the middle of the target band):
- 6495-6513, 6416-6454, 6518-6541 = 1.8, 7.36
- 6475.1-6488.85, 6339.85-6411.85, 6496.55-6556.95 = -0.3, 7.16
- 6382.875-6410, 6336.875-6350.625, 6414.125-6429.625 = 0.1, 7.21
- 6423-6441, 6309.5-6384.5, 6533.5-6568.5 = 0.2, 7.08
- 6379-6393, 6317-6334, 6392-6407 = -0.2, 7.02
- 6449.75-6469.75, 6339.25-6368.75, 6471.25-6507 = -0.1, 6.98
